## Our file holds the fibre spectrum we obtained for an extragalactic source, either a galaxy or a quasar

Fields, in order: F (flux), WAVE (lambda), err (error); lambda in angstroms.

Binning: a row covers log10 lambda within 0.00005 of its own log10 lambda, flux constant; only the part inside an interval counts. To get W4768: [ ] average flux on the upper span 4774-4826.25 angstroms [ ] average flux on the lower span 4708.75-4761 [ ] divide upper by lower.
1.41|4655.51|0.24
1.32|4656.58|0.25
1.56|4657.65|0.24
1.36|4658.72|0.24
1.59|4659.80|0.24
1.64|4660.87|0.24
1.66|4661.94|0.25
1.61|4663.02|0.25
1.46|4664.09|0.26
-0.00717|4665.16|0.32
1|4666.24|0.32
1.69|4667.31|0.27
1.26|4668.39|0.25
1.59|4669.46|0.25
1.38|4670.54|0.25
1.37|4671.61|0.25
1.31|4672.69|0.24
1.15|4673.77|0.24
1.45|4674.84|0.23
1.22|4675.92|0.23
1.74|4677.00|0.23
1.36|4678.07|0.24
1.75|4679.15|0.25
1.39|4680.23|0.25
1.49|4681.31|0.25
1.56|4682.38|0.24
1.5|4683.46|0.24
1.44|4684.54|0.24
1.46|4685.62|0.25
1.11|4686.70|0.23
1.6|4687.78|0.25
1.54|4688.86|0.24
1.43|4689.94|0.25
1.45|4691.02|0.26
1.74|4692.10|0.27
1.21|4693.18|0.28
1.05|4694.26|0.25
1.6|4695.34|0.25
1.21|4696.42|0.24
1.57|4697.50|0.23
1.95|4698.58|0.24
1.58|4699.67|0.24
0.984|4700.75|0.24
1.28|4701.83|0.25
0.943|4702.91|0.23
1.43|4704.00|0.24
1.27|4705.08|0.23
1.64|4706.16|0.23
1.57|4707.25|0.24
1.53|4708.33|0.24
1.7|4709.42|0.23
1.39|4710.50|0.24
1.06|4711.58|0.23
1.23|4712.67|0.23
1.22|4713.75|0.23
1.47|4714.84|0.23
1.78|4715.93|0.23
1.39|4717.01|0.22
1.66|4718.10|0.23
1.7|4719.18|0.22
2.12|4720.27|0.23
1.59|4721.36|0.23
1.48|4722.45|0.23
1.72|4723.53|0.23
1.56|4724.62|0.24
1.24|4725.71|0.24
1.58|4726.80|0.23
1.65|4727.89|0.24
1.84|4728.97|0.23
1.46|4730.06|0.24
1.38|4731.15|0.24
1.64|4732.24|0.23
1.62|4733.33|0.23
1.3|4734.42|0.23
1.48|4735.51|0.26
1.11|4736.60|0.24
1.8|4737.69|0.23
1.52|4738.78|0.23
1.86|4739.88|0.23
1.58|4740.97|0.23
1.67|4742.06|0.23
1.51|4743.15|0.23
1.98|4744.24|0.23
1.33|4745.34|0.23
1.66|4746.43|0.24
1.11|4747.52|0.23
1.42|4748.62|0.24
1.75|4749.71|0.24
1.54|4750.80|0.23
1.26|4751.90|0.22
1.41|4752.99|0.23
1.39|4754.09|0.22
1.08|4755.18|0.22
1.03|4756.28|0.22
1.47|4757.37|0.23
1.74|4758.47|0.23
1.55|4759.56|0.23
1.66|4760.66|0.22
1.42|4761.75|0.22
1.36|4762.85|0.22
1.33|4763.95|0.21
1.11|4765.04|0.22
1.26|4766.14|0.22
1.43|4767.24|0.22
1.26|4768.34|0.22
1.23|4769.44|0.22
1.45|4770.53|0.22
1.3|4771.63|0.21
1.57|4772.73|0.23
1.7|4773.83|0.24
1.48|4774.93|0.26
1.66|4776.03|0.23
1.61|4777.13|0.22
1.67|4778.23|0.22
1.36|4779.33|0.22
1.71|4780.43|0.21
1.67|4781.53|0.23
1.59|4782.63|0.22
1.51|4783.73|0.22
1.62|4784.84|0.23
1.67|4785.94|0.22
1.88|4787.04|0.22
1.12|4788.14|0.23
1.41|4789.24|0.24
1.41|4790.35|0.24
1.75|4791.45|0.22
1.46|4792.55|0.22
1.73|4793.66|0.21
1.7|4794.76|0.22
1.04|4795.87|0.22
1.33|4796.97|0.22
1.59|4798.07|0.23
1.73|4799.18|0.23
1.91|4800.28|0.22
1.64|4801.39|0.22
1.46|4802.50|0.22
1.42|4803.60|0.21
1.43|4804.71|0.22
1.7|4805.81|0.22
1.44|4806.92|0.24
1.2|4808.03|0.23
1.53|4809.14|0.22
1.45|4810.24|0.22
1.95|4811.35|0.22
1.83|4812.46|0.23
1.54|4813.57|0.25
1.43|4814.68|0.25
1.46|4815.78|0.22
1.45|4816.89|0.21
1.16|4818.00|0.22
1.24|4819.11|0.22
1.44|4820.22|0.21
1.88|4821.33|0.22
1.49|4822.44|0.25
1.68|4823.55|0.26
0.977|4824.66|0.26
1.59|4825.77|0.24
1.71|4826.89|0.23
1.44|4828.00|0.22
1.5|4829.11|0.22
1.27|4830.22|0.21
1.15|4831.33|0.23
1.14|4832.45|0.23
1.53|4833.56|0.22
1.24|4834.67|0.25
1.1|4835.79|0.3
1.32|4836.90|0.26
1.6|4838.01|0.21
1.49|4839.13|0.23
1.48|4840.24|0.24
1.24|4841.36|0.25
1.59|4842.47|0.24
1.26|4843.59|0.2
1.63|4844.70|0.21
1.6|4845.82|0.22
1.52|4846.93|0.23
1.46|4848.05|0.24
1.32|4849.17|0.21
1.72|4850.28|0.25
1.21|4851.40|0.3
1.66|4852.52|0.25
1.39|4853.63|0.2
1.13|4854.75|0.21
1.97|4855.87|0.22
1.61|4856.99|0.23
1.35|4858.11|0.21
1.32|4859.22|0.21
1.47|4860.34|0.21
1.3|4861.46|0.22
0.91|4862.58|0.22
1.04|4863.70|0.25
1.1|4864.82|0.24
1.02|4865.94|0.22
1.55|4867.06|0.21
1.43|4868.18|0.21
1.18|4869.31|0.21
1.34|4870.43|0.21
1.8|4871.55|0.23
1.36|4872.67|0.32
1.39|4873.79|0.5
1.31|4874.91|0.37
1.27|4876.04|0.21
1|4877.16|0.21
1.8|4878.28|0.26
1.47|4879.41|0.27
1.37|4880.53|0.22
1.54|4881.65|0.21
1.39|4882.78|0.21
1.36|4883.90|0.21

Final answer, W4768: 1.01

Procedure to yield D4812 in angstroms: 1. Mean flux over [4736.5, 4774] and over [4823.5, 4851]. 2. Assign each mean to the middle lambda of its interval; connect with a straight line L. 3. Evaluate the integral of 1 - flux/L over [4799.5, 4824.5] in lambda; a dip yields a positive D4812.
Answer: -1.72 angstroms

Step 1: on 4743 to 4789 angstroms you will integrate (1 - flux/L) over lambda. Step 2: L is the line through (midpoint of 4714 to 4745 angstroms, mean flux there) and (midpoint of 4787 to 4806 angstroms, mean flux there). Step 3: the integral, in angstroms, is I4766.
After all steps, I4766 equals 2.5 angstroms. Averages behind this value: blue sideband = 1.59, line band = 1.47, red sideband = 1.53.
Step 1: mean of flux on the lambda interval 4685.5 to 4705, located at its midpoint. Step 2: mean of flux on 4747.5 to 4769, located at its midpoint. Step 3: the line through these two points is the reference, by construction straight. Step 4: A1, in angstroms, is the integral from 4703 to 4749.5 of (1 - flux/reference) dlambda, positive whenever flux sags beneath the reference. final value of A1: -4.6 angstroms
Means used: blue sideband 1.39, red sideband 1.38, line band 1.53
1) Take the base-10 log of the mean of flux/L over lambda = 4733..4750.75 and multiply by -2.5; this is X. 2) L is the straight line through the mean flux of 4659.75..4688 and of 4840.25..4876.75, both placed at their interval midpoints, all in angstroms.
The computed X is -0.11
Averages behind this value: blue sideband 1.39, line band 1.54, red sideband 1.39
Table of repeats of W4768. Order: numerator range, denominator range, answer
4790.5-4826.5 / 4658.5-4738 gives 1.05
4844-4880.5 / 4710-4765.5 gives 0.93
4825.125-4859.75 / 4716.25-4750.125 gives 0.91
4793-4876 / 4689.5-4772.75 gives 0.98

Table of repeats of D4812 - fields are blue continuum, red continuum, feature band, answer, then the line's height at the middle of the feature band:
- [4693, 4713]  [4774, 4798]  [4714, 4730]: -2.2 angstroms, 1.42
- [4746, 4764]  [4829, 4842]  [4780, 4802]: -3.0 angstroms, 1.38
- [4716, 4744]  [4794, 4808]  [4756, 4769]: 1.4 angstroms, 1.56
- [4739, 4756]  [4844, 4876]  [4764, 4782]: 0.1 angstroms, 1.47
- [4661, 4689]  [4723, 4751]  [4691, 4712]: 0.7 angstroms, 1.46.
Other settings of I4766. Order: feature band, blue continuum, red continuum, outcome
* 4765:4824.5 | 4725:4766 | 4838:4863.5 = -2.22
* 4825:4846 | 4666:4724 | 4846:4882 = -0.14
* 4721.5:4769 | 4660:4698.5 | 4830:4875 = -2.74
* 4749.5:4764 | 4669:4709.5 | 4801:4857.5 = 0.23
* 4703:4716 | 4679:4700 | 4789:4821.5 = 0.63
